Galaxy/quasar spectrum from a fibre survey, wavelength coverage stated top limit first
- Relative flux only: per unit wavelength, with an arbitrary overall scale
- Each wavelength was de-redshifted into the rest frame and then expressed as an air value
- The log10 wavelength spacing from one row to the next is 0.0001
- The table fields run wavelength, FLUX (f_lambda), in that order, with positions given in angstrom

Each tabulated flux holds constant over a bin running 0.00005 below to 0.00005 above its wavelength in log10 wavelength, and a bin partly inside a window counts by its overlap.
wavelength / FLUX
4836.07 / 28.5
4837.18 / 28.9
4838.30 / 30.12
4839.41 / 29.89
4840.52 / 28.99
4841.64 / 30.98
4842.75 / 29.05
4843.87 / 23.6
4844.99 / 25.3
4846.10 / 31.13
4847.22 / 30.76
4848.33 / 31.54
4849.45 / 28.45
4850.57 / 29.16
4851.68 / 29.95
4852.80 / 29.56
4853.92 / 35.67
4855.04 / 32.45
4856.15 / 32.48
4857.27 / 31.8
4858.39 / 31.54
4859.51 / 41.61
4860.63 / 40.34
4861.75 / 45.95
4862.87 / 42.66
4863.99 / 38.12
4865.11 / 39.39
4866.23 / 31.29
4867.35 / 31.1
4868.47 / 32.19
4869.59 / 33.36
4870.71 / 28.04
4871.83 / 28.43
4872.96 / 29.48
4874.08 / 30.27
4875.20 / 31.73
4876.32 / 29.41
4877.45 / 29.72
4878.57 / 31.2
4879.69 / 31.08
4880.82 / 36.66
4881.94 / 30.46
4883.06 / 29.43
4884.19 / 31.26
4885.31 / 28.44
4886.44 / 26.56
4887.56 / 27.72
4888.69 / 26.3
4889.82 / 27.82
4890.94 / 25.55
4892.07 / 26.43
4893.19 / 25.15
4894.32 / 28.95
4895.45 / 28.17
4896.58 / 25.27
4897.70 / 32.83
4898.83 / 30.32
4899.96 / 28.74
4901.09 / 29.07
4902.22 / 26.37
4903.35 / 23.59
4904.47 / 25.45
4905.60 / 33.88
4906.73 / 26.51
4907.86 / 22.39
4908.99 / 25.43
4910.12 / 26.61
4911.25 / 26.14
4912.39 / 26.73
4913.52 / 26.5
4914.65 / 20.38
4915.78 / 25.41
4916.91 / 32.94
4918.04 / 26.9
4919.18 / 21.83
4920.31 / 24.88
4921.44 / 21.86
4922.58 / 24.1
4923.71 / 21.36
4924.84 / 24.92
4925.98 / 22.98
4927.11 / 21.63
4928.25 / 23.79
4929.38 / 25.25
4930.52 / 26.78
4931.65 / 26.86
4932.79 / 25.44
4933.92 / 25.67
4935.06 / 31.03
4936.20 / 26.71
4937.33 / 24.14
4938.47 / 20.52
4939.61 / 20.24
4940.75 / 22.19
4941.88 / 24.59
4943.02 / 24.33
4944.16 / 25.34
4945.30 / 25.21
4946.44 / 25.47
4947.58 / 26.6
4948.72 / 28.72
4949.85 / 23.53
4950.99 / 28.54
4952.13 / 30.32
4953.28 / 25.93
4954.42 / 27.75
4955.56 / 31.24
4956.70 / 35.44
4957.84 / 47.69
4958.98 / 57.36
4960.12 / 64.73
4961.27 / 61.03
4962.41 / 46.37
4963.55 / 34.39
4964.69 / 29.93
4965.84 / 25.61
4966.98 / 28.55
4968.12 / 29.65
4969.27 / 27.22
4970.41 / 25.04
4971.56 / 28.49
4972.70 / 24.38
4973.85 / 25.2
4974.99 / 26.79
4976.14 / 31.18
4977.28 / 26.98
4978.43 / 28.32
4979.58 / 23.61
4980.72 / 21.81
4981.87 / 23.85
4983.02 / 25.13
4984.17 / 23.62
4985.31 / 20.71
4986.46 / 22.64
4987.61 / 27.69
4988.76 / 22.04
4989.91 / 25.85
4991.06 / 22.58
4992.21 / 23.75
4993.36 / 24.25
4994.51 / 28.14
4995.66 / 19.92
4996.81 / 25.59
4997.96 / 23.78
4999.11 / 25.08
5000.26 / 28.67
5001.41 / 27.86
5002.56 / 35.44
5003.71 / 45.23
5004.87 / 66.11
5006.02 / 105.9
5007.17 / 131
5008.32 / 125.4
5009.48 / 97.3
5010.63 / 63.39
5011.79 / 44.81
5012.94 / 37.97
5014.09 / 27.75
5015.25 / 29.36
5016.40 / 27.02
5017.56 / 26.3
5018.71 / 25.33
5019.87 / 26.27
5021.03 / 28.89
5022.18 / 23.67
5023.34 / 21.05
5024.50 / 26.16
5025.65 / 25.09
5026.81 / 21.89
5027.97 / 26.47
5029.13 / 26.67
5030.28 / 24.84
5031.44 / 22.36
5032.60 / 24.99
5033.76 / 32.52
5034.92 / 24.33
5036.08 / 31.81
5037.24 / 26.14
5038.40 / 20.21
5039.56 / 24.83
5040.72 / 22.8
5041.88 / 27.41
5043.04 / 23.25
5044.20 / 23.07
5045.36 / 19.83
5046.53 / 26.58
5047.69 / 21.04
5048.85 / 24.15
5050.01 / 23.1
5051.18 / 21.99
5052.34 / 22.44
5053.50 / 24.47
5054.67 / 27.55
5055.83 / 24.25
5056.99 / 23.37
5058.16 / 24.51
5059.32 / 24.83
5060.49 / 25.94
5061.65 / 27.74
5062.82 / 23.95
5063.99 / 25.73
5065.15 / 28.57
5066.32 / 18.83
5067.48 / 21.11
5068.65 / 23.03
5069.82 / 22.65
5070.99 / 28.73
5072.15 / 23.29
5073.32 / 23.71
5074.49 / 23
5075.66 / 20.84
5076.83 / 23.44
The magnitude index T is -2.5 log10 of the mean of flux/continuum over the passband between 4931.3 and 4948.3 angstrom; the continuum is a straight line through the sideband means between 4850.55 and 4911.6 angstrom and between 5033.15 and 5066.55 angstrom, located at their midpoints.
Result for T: 0.145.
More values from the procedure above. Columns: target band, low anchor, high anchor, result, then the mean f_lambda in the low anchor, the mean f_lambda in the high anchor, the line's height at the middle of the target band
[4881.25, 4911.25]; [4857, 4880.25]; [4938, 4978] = 0.190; 33.8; 31.1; 32.9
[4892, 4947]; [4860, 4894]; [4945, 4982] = 0.229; 31.5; 31.9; 31.7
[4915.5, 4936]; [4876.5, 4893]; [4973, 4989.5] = 0.087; 29.1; 25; 27.3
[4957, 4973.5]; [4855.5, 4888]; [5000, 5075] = -0.152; 32.8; 32.7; 32.7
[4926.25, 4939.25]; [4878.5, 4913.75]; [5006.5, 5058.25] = 0.168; 28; 32.9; 29.3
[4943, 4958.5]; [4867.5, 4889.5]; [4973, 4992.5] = -0.115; 30.1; 24.8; 26.4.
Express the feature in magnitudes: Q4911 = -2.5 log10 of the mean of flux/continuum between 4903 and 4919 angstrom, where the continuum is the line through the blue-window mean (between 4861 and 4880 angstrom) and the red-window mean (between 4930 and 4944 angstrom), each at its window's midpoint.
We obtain 0.07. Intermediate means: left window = 33.2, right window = 24.9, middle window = 26.3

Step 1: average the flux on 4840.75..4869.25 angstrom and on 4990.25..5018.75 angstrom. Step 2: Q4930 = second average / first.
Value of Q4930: 1.4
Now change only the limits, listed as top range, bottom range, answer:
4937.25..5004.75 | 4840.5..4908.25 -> 0.96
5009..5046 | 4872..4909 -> 1.04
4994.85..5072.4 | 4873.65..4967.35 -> 1.13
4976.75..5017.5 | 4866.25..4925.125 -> 1.41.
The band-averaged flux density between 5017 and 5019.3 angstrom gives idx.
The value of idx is 25.8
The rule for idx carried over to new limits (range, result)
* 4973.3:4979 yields 27.7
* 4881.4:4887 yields 29.2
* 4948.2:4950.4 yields 26.2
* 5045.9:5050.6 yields 23.6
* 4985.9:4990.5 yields 24.5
